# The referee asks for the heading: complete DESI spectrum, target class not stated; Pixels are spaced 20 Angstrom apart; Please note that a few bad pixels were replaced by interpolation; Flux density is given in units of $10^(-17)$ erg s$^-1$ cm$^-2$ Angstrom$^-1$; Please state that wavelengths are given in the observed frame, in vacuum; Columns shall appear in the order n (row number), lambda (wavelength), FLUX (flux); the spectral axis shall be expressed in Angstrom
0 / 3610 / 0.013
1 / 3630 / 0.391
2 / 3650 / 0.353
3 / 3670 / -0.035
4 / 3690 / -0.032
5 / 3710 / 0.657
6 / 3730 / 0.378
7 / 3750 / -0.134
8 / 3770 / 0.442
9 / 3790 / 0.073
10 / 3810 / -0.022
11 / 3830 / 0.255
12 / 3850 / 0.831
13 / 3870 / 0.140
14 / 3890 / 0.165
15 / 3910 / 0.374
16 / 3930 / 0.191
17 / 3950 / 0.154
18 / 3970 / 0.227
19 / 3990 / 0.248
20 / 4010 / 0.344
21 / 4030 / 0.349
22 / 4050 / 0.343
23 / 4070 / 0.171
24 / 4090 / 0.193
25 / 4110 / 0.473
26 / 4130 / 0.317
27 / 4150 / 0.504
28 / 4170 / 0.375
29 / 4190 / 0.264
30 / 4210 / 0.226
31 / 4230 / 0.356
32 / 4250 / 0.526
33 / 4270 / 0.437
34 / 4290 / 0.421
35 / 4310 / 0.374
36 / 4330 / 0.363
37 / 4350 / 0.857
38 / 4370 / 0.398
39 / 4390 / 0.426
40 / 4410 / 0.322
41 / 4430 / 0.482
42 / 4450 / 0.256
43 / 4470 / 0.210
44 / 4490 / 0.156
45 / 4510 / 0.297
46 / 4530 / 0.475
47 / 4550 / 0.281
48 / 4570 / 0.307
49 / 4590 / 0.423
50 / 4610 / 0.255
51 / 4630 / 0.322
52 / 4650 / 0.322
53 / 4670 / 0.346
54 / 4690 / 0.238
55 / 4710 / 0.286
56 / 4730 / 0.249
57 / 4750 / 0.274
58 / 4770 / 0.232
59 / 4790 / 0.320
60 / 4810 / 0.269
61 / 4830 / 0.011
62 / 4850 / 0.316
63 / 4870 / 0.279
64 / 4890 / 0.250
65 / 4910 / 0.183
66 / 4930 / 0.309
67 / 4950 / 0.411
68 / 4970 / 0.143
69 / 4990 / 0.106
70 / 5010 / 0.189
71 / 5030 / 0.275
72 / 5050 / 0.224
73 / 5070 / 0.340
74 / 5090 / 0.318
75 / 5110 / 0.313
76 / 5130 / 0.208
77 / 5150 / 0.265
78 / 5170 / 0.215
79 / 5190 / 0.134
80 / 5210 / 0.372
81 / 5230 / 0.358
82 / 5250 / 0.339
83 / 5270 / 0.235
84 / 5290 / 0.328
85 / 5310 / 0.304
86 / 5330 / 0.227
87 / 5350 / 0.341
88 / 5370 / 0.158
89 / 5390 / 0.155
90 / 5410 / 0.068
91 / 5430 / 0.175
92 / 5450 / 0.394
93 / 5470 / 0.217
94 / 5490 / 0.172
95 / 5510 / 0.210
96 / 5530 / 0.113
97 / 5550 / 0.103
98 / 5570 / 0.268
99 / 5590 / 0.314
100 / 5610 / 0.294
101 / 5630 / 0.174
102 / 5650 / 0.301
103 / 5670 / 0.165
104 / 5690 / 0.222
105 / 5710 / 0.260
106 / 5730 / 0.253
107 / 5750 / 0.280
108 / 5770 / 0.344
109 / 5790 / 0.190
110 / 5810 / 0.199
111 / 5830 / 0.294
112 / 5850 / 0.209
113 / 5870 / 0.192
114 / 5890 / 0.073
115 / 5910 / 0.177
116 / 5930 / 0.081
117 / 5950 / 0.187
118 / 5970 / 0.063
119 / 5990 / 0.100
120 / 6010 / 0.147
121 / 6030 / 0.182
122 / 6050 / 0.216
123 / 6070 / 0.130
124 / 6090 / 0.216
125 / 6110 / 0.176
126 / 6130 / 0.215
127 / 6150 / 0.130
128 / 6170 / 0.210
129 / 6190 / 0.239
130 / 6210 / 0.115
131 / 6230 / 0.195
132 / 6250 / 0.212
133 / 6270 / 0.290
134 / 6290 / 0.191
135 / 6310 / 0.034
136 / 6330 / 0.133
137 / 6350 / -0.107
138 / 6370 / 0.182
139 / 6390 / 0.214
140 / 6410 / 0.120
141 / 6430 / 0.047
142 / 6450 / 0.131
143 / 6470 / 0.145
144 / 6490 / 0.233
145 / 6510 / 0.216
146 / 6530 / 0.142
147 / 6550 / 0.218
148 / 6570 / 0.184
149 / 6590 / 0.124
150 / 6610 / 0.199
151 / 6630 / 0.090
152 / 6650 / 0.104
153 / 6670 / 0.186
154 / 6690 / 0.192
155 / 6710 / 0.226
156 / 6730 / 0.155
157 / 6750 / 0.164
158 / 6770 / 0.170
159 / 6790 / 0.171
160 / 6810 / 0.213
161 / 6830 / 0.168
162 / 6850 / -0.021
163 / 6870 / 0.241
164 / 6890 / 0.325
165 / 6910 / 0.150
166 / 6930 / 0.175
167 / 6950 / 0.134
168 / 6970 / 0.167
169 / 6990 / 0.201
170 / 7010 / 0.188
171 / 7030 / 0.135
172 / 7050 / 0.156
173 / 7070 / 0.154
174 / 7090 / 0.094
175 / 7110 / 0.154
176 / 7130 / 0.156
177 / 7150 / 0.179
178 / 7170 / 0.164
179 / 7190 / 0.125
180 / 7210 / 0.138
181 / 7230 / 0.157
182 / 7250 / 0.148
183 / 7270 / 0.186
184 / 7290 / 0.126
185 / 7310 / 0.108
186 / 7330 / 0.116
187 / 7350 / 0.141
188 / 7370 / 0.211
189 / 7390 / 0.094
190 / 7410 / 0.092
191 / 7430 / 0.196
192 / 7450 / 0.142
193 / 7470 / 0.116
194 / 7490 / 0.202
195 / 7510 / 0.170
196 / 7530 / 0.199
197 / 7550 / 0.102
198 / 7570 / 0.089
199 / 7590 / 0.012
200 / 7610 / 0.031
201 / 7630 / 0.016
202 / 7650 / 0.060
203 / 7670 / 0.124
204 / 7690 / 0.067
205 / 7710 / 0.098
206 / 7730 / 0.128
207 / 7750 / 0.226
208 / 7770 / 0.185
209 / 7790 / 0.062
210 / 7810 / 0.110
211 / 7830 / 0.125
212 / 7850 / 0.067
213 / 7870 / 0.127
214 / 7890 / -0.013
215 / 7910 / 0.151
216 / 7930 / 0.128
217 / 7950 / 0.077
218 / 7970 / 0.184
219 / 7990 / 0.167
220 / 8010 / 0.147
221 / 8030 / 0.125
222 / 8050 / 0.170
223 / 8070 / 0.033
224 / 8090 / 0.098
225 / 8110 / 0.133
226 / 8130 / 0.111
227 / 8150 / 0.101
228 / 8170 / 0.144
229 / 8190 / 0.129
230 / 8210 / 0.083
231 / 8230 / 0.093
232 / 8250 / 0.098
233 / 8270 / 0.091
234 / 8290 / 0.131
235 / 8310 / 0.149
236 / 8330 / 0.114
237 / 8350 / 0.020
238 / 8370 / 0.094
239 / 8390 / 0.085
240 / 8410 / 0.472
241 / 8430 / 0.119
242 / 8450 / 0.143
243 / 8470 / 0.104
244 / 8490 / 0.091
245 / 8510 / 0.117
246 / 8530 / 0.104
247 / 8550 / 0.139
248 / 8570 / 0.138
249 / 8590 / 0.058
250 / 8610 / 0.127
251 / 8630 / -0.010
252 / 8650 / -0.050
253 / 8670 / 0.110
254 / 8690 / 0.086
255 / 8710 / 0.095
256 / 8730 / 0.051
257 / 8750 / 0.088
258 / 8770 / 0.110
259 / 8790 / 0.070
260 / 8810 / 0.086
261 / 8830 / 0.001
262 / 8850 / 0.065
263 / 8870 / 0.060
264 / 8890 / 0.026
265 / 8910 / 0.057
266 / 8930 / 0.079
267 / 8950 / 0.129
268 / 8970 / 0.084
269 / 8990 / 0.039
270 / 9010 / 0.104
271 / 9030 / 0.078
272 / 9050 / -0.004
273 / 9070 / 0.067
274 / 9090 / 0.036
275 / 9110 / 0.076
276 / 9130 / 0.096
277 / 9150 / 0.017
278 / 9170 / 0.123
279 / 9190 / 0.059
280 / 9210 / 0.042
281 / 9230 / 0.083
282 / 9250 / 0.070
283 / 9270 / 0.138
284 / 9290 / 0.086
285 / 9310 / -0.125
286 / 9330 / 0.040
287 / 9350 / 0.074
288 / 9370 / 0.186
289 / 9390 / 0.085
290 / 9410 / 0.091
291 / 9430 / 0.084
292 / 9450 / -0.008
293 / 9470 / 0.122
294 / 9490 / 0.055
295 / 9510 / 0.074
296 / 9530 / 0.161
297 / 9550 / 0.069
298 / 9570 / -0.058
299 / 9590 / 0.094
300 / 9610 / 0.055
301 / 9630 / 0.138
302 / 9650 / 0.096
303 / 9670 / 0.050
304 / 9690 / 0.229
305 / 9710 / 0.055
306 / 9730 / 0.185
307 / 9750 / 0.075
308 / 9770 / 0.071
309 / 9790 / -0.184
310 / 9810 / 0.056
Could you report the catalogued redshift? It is 0.049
